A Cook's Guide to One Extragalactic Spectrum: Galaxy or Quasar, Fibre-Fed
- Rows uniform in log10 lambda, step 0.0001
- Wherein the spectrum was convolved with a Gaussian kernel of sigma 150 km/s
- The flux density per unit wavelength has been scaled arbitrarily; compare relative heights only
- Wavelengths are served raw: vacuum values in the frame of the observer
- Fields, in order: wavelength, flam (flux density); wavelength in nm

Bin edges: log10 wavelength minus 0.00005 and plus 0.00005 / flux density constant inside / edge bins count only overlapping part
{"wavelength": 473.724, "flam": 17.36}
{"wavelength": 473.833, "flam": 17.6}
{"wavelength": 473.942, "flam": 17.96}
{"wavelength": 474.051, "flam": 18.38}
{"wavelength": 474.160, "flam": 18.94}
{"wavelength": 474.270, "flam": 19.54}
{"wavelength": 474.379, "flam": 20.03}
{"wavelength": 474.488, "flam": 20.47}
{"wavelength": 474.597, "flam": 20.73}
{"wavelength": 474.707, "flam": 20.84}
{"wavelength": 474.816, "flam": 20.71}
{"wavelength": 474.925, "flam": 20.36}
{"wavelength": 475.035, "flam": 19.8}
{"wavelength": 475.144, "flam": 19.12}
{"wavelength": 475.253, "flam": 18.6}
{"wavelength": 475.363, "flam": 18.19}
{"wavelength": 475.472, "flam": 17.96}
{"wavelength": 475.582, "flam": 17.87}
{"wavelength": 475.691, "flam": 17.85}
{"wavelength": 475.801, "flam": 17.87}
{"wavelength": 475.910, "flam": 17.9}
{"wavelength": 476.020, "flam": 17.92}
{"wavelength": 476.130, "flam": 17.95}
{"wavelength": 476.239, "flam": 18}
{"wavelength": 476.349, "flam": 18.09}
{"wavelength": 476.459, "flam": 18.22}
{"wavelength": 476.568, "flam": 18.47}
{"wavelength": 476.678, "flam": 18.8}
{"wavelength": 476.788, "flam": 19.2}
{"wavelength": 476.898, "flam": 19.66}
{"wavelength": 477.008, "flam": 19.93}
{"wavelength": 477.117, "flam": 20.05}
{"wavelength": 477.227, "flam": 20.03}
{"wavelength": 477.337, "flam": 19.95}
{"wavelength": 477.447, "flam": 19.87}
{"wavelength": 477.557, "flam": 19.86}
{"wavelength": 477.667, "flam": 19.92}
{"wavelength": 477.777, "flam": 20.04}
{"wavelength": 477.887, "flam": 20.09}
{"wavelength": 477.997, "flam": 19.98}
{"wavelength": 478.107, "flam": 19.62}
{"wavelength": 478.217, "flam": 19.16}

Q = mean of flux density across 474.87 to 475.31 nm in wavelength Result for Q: 19.5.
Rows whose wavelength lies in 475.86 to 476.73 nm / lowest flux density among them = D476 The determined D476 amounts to 17.9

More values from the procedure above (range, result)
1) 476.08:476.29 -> 17.95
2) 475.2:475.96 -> 17.85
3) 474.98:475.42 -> 18.19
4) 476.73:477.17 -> 19.2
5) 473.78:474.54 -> 17.6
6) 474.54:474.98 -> 20.36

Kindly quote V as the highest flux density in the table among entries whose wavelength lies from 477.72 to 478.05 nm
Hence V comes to 20.09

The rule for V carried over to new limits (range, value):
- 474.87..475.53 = 20.36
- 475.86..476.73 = 18.8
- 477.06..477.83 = 20.05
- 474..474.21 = 18.94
